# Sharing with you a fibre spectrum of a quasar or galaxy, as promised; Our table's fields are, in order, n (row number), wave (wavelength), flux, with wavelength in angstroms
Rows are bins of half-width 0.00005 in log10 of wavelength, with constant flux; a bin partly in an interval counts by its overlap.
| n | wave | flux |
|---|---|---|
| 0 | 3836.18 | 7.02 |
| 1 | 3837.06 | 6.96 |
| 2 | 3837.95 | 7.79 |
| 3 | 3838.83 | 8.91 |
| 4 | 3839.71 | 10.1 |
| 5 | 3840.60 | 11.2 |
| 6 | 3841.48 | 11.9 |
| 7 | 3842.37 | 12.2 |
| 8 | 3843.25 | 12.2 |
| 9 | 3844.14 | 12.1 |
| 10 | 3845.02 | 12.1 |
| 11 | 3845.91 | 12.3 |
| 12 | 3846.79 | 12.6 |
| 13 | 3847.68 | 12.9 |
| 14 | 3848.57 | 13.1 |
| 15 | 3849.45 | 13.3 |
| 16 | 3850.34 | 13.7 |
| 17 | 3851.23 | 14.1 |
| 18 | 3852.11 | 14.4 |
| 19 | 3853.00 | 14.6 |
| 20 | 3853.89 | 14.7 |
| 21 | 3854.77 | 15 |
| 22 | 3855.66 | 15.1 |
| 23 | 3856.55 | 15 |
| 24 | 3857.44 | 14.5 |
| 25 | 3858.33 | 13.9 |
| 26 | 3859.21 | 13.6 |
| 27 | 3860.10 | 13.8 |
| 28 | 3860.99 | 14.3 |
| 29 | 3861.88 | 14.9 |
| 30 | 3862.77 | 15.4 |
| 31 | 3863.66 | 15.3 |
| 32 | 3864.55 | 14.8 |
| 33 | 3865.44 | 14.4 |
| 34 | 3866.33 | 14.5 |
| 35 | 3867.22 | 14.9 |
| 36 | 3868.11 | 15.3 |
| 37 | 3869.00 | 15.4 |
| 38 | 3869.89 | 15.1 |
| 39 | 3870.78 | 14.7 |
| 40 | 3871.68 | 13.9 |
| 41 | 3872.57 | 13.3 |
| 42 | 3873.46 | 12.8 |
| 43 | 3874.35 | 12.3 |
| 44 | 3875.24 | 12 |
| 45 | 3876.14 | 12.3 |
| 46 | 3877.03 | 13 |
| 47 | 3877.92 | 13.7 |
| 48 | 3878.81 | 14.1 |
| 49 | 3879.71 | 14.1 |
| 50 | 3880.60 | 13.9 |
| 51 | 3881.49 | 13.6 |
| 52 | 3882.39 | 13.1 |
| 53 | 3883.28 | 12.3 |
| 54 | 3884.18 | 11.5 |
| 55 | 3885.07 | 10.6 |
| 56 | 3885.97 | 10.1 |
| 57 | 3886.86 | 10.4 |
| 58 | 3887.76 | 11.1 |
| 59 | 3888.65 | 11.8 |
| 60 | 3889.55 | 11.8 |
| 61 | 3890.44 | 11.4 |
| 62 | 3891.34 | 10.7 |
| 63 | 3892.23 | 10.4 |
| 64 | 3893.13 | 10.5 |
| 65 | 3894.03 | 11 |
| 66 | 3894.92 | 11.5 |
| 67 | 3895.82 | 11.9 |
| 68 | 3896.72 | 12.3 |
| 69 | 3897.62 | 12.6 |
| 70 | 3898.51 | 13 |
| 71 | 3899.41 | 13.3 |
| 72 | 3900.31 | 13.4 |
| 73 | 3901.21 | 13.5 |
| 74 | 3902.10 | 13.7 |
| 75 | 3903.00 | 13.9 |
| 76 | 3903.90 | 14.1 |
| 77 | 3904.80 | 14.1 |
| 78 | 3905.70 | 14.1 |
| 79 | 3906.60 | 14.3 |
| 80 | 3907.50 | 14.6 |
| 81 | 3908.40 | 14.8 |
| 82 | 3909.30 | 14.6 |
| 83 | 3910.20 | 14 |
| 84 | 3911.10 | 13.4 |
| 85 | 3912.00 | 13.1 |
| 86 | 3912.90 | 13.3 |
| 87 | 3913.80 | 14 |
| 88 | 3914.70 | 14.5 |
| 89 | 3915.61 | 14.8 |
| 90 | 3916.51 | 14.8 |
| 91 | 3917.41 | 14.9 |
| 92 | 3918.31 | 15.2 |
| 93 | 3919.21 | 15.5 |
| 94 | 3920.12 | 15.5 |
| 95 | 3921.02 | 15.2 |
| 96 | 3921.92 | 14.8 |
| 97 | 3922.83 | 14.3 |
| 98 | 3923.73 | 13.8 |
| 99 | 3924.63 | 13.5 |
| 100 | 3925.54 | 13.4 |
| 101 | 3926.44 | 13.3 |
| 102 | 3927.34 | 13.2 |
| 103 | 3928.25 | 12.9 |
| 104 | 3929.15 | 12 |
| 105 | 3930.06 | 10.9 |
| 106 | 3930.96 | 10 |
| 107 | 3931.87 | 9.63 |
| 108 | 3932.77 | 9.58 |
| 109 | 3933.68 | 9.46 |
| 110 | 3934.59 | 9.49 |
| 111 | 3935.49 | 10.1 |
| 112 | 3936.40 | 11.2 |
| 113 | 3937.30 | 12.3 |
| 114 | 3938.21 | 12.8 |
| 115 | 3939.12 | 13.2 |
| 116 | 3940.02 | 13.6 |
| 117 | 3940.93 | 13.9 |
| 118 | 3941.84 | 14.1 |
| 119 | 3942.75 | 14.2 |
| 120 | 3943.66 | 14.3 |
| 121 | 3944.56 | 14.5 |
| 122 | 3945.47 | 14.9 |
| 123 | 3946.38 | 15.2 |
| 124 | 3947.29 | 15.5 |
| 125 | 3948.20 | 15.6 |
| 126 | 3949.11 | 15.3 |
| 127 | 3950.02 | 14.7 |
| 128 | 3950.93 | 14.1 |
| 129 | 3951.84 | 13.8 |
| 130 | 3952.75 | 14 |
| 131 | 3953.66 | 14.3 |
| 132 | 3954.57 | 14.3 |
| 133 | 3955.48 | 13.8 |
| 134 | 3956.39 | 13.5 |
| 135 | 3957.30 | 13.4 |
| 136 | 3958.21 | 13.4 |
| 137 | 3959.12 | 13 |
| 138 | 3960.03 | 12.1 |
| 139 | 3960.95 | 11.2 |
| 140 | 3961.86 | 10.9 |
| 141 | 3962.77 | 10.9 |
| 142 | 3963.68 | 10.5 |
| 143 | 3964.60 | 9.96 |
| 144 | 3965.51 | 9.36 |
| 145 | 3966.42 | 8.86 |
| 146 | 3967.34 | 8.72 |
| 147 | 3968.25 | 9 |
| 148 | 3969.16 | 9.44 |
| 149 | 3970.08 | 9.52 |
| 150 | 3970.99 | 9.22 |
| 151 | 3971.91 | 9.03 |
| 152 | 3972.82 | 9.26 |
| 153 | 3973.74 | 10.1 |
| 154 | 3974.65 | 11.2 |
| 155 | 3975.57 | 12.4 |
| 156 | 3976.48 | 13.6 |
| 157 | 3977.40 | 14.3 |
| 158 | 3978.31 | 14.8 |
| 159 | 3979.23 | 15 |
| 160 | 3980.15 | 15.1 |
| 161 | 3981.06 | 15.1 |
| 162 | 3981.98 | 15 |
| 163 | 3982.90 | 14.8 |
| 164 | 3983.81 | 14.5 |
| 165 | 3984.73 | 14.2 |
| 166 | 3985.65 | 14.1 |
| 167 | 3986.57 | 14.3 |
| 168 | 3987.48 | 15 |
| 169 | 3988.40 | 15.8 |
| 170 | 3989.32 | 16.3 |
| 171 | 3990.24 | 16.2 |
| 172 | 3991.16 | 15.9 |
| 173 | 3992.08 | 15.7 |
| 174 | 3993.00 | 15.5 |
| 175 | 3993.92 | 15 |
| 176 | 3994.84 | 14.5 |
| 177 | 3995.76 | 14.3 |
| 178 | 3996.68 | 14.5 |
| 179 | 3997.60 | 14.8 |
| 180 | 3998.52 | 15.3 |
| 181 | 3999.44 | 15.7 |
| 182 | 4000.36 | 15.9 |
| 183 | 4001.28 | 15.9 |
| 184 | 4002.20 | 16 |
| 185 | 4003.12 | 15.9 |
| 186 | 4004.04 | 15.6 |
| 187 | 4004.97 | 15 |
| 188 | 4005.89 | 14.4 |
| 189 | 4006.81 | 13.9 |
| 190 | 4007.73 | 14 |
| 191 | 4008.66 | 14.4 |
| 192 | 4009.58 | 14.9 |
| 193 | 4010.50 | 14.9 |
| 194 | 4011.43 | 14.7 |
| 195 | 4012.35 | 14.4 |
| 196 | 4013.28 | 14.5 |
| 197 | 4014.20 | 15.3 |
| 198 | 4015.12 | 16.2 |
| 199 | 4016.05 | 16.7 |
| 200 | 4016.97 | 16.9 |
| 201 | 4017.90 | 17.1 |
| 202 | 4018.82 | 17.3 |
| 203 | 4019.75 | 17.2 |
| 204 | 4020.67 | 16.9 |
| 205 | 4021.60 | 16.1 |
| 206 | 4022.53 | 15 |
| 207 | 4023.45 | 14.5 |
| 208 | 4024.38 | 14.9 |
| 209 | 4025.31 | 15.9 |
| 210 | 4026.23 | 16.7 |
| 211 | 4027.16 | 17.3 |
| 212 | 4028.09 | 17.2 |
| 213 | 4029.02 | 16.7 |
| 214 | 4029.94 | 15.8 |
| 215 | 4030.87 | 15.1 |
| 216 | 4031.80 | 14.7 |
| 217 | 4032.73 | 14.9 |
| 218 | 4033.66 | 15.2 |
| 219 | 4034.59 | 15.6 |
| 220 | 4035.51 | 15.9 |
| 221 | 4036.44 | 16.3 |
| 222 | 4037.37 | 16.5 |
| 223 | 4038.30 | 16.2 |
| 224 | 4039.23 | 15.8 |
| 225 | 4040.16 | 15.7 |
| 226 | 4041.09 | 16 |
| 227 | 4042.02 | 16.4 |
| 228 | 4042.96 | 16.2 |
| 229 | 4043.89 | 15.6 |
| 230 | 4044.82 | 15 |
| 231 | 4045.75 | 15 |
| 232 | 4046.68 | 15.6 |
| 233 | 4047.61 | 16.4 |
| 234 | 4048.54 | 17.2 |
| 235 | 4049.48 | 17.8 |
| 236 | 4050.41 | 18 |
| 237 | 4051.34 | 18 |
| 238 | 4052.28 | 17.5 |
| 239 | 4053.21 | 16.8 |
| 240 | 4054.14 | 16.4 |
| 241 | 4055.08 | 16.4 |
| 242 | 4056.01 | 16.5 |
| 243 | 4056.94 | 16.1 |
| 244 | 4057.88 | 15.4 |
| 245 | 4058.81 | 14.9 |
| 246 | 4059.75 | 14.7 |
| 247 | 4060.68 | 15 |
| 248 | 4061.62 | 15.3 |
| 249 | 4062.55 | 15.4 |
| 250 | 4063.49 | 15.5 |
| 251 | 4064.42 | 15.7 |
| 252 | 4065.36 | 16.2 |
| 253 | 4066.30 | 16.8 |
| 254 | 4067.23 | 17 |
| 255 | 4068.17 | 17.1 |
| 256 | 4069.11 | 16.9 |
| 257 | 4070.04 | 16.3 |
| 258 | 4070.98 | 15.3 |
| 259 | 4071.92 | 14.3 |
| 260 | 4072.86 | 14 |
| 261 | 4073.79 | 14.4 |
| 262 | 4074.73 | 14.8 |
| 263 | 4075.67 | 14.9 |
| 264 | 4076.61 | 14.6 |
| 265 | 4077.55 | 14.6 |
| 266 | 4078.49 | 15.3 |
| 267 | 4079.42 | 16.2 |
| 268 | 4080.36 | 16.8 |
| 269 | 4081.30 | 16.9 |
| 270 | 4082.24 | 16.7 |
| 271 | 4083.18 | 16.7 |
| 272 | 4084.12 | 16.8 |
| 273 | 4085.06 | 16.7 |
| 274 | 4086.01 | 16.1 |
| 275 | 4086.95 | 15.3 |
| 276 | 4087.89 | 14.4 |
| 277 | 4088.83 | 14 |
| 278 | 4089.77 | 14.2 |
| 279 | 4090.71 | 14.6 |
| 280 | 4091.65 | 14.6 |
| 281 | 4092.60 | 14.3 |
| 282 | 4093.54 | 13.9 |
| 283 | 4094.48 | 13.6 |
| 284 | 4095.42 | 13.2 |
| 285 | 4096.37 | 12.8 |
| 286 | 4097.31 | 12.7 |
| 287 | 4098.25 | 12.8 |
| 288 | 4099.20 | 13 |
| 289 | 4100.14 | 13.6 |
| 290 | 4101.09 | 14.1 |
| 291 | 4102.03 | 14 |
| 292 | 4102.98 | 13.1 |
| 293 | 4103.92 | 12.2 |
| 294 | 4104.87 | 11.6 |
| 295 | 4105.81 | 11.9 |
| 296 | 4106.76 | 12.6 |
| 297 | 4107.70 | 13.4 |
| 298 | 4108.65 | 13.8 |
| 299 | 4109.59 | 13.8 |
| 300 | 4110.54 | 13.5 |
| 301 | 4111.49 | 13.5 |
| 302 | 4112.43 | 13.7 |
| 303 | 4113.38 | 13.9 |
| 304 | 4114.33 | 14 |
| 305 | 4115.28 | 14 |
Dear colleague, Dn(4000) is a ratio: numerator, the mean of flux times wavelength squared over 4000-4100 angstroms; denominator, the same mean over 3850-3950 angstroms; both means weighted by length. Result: 1.25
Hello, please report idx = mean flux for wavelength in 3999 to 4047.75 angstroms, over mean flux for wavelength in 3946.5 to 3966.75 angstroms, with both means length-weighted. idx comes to 1.2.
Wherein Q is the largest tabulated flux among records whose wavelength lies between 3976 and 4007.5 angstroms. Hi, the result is 16.3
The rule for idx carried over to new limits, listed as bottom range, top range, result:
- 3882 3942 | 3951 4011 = 1.06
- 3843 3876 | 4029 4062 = 1.15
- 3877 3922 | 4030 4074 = 1.21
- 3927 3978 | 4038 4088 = 1.31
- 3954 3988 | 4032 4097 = 1.28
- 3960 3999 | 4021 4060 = 1.24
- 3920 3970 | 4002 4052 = 1.26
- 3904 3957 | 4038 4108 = 1.12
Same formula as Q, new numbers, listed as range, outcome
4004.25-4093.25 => 18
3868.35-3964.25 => 15.6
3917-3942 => 15.5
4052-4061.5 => 17.5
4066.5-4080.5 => 17.1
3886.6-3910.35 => 14.8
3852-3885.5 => 15.4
